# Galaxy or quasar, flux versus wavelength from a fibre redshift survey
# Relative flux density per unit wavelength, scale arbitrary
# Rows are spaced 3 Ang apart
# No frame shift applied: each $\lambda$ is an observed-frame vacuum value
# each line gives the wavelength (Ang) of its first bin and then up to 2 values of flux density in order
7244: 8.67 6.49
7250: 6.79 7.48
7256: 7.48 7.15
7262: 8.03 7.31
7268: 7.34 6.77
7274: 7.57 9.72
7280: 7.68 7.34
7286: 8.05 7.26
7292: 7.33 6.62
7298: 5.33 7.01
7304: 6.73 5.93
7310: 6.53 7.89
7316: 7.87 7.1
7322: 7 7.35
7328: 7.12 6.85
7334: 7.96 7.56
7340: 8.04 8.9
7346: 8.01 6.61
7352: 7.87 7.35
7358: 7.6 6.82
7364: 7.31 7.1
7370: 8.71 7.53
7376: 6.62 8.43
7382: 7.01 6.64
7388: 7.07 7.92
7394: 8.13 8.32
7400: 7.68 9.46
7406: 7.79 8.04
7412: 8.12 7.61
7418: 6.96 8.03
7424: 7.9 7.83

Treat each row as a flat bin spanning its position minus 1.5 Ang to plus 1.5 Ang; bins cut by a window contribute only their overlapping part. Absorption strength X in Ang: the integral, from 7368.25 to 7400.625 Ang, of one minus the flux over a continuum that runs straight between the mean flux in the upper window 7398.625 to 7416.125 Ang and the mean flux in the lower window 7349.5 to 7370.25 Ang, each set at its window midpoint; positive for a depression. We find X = 0.6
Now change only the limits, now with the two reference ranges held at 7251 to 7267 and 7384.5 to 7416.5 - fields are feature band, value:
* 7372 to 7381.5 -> 0.46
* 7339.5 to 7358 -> -0.02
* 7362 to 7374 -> 0.29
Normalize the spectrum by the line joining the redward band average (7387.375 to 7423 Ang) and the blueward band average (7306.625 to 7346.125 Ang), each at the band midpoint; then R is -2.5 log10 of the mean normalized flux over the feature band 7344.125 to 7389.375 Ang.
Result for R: 0.05 mag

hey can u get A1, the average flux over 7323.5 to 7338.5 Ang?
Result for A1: 7.37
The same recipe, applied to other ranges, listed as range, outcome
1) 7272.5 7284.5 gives 8.08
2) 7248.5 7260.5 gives 7.23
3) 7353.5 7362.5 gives 7.26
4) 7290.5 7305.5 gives 6.6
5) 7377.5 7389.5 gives 7.29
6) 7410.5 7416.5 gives 7.86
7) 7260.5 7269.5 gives 7.56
